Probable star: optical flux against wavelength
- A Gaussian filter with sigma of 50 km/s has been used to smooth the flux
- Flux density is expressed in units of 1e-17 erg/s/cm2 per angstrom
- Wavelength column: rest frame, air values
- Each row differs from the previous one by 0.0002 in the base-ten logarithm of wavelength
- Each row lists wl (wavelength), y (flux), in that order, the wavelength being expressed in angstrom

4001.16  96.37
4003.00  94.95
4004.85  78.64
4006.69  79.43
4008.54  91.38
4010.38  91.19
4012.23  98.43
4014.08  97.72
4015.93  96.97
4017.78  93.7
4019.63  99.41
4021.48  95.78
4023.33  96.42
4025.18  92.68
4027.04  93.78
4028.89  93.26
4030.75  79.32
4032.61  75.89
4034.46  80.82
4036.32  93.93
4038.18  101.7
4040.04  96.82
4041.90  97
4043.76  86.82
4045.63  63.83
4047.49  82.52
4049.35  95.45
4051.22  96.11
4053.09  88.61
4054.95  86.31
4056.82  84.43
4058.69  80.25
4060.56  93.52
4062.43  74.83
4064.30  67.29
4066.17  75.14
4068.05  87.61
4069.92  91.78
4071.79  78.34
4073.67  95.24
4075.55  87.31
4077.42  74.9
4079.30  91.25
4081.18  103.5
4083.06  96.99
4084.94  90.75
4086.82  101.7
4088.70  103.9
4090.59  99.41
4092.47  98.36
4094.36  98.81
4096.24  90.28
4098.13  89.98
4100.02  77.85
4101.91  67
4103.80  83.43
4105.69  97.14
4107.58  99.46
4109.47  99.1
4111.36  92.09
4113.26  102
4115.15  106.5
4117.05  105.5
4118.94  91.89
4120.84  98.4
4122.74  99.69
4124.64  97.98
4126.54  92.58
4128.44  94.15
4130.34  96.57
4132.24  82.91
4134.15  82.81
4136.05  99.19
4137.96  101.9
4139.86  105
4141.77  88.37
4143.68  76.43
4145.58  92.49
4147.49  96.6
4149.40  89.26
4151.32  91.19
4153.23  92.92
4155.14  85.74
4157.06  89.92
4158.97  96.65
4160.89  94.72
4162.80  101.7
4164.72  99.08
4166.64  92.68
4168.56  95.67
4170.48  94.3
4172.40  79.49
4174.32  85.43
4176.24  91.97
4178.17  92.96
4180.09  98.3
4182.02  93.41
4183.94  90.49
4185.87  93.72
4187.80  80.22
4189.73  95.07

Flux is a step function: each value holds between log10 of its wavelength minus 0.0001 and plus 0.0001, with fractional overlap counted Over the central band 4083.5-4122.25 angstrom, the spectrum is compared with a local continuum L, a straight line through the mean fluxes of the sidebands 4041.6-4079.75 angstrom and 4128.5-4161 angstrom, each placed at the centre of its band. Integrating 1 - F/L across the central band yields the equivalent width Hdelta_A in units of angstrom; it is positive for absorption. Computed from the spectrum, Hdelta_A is -2.9 angstrom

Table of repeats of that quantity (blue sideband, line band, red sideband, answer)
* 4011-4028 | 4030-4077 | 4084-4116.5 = 4.78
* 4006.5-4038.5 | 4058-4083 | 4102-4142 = 2.26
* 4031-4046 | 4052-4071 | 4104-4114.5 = 1.61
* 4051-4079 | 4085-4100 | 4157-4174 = -1.60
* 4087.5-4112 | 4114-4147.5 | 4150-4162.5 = -0.98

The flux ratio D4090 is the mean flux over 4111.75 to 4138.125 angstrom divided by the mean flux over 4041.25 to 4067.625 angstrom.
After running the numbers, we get 1.15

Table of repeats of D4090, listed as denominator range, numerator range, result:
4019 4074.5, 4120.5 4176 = 1.06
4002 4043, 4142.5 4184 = 1.00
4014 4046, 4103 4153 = 1.04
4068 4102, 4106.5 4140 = 1.06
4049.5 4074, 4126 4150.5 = 1.09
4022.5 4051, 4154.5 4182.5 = 1.05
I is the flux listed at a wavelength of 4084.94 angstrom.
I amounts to 90.75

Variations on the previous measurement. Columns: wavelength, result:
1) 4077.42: 74.9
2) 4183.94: 90.49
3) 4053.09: 88.61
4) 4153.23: 92.92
